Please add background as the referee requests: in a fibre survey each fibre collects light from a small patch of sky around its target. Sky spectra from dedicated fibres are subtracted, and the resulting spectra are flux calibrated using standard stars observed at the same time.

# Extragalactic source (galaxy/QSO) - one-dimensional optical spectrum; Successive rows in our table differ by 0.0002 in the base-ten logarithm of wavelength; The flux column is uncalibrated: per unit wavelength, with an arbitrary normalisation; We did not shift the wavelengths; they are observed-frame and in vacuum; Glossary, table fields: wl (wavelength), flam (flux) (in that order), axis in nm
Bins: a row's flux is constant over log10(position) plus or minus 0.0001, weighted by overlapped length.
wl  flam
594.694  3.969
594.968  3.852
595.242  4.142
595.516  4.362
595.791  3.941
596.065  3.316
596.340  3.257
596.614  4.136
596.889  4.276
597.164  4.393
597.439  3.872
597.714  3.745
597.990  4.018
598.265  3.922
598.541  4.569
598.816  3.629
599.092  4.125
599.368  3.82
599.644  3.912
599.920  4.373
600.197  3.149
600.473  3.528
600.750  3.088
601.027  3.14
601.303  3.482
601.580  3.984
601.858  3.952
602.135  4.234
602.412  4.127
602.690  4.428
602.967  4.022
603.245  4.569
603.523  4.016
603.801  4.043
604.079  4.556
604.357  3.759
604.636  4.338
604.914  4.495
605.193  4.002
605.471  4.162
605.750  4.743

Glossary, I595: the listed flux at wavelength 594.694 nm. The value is 3.969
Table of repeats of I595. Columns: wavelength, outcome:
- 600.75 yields 3.088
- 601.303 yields 3.482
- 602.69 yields 4.428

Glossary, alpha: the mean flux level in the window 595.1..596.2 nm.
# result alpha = 3.94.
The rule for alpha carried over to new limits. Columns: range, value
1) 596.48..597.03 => 4.21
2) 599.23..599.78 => 3.87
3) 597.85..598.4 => 3.97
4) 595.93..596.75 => 3.57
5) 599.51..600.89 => 3.61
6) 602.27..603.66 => 4.23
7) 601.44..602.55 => 4.07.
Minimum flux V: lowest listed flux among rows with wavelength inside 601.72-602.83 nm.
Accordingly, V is 3.952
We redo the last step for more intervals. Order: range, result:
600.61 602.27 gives 3.088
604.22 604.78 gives 3.759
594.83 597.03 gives 3.257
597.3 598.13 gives 3.745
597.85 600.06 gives 3.629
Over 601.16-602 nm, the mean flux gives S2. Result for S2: 3.8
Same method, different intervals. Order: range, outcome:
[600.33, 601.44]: 3.31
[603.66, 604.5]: 4.12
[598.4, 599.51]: 4.04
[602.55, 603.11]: 4.23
